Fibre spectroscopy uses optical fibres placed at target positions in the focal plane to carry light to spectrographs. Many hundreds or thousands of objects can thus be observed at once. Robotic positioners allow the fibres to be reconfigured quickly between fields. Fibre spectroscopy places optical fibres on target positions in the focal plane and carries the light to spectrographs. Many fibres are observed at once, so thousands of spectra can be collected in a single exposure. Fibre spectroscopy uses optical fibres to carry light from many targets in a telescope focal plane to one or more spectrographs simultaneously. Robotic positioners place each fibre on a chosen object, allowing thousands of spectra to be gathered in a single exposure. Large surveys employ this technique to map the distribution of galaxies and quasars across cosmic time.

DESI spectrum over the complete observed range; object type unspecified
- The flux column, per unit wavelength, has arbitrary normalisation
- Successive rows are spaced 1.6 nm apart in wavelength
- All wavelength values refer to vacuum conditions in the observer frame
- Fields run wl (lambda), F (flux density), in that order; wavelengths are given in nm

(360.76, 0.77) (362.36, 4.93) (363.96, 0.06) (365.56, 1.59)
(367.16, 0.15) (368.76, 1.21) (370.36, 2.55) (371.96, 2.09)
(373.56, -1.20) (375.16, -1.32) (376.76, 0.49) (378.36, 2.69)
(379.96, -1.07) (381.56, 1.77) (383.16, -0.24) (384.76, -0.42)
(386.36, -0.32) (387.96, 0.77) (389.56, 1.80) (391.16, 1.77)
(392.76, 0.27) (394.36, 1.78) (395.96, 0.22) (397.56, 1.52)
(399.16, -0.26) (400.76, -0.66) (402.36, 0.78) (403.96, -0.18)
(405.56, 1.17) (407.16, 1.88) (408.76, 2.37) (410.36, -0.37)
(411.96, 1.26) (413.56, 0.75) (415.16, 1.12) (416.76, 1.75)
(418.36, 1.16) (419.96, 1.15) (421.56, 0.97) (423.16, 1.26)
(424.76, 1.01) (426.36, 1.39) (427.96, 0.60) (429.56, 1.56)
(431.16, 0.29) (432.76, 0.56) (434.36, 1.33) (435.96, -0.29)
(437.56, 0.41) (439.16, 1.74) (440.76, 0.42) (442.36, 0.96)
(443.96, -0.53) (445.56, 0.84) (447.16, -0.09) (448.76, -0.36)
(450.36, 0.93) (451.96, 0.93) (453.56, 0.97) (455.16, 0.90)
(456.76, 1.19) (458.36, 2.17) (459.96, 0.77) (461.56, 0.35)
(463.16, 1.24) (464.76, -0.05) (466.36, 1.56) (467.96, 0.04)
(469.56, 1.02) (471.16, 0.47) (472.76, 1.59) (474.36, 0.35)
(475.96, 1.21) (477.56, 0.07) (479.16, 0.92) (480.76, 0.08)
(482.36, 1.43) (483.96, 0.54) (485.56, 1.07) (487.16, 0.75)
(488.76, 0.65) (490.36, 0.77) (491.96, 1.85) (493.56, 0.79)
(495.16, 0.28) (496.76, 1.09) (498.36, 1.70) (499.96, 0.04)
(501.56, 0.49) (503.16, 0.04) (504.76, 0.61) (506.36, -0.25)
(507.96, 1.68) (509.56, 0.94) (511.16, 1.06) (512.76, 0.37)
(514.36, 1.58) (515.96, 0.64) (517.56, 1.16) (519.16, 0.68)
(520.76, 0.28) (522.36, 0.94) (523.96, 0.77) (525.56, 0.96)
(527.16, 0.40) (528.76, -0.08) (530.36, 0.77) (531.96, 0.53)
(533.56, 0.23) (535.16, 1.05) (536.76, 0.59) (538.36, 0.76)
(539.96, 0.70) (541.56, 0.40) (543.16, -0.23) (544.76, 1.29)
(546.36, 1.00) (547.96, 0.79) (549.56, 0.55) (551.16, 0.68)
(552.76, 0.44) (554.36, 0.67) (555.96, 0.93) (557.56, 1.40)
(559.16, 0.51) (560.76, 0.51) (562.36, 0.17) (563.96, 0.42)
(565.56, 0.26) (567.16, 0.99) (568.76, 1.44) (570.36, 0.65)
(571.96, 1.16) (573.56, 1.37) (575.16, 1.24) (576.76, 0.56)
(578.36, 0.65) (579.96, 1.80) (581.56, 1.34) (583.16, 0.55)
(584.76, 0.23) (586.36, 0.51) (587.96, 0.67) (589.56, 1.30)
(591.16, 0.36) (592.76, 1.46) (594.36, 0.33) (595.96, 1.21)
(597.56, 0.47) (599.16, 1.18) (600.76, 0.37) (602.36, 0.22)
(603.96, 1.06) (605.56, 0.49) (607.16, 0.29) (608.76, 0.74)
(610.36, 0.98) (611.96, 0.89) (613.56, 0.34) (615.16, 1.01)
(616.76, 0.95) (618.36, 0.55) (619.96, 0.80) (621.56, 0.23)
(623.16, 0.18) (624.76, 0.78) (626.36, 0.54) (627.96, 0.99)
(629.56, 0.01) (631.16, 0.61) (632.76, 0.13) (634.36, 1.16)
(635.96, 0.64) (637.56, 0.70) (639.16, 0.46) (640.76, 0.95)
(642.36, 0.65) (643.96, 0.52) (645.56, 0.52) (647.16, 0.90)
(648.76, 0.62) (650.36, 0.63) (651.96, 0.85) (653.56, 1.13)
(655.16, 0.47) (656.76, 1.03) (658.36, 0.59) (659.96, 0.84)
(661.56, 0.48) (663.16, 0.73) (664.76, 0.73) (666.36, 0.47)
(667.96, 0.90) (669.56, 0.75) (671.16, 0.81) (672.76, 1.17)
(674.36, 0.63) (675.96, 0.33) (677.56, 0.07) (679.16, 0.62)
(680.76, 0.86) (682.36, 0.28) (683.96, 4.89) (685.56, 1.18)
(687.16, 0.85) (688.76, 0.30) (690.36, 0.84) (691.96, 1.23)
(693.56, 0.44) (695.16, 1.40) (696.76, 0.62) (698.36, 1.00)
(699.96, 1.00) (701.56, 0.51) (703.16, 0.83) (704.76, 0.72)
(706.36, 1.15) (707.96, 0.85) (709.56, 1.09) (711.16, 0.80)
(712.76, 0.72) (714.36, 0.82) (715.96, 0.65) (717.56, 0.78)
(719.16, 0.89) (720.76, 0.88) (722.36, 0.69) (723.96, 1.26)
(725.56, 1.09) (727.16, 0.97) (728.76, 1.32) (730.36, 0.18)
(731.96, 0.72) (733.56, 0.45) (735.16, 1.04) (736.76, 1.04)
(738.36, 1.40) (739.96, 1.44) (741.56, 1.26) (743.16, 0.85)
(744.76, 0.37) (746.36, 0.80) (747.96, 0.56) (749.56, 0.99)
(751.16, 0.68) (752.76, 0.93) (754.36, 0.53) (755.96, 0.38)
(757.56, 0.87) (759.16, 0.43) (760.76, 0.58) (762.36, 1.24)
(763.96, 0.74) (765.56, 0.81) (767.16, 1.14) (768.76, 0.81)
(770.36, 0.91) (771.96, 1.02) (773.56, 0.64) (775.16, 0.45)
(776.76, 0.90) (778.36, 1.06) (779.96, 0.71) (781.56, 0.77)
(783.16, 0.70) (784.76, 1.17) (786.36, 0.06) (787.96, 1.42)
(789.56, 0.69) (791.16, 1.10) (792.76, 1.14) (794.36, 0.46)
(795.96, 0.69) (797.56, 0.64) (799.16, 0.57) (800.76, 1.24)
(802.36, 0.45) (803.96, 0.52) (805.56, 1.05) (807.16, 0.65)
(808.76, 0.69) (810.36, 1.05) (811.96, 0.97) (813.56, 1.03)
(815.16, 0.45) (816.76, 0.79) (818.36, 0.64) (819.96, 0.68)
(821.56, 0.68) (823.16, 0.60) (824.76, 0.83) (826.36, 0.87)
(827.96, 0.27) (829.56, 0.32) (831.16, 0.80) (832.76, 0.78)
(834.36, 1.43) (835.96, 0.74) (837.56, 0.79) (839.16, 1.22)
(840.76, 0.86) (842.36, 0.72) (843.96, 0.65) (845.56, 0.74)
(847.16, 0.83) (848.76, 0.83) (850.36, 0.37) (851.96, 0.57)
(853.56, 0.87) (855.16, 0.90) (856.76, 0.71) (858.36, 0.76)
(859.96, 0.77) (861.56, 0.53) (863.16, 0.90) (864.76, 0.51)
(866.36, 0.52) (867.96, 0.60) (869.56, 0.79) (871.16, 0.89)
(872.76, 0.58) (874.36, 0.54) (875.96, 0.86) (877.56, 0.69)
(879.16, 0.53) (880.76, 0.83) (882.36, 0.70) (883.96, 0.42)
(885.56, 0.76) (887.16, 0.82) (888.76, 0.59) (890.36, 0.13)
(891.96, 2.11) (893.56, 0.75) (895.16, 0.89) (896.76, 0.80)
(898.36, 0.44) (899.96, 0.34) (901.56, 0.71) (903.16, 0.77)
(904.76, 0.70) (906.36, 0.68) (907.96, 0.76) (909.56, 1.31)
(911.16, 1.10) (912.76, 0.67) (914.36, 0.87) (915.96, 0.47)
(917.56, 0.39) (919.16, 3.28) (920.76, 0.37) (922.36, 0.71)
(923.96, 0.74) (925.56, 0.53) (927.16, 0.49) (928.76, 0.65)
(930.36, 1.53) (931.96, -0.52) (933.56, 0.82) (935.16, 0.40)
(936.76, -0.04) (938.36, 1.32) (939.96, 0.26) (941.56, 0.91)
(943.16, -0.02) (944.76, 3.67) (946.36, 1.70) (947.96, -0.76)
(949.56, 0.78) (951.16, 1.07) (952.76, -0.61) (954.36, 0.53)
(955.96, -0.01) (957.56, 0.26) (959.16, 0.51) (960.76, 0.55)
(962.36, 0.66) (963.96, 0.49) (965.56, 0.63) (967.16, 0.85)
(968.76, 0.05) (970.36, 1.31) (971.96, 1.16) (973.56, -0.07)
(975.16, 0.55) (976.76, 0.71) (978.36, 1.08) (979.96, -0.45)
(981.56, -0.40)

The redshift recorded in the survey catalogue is 0.84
